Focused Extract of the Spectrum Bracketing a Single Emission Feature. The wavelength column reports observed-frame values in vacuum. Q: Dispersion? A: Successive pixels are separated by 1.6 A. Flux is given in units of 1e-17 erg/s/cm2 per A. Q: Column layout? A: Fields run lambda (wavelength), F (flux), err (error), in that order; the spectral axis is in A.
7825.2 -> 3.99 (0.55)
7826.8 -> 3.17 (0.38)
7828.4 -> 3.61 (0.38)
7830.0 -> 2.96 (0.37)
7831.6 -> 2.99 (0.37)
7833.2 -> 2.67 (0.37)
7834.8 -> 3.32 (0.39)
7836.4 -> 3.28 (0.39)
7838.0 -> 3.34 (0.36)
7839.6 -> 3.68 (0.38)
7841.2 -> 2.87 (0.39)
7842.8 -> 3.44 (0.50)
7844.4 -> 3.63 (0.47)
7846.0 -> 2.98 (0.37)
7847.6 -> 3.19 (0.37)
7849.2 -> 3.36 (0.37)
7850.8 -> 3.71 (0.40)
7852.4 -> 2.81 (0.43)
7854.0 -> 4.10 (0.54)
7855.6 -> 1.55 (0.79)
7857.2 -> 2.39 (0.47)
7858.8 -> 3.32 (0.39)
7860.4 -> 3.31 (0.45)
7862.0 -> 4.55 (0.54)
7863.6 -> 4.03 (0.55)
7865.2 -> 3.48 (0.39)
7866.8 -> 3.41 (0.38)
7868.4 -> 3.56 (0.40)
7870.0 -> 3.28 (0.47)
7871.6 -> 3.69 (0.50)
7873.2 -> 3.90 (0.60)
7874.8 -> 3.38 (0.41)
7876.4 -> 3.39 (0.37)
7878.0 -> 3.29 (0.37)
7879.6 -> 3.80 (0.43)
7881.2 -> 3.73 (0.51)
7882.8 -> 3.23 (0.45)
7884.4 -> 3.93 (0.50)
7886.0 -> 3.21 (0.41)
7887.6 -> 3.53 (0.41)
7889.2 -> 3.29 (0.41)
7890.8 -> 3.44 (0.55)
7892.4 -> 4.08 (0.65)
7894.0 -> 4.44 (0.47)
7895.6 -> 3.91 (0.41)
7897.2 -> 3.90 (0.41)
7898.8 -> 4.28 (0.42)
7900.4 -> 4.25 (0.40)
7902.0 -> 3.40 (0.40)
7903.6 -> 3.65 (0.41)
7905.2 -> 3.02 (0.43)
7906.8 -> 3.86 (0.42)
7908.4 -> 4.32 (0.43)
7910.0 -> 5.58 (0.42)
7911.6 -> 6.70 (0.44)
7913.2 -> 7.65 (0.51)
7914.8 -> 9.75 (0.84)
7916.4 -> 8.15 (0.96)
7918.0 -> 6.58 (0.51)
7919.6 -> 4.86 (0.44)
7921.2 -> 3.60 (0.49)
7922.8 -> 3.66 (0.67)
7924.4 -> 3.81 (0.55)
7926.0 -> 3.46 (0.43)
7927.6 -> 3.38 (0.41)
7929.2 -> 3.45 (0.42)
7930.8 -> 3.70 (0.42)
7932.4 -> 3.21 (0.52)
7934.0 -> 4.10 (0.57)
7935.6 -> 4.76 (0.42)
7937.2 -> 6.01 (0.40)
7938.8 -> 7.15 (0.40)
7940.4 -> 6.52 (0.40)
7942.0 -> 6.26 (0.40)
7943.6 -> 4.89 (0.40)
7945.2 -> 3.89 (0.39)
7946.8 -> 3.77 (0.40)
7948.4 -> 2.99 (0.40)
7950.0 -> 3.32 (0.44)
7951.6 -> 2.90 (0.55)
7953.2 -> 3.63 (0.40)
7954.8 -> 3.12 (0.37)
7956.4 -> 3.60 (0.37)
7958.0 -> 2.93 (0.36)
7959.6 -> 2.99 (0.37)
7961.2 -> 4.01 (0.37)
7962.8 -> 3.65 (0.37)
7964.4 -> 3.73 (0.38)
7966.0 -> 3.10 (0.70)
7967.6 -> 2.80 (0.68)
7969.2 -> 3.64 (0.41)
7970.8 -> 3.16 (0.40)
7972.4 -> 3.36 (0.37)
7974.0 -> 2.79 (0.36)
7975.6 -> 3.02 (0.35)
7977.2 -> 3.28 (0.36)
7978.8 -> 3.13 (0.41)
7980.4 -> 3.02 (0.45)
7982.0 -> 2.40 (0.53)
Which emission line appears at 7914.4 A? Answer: H-alpha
